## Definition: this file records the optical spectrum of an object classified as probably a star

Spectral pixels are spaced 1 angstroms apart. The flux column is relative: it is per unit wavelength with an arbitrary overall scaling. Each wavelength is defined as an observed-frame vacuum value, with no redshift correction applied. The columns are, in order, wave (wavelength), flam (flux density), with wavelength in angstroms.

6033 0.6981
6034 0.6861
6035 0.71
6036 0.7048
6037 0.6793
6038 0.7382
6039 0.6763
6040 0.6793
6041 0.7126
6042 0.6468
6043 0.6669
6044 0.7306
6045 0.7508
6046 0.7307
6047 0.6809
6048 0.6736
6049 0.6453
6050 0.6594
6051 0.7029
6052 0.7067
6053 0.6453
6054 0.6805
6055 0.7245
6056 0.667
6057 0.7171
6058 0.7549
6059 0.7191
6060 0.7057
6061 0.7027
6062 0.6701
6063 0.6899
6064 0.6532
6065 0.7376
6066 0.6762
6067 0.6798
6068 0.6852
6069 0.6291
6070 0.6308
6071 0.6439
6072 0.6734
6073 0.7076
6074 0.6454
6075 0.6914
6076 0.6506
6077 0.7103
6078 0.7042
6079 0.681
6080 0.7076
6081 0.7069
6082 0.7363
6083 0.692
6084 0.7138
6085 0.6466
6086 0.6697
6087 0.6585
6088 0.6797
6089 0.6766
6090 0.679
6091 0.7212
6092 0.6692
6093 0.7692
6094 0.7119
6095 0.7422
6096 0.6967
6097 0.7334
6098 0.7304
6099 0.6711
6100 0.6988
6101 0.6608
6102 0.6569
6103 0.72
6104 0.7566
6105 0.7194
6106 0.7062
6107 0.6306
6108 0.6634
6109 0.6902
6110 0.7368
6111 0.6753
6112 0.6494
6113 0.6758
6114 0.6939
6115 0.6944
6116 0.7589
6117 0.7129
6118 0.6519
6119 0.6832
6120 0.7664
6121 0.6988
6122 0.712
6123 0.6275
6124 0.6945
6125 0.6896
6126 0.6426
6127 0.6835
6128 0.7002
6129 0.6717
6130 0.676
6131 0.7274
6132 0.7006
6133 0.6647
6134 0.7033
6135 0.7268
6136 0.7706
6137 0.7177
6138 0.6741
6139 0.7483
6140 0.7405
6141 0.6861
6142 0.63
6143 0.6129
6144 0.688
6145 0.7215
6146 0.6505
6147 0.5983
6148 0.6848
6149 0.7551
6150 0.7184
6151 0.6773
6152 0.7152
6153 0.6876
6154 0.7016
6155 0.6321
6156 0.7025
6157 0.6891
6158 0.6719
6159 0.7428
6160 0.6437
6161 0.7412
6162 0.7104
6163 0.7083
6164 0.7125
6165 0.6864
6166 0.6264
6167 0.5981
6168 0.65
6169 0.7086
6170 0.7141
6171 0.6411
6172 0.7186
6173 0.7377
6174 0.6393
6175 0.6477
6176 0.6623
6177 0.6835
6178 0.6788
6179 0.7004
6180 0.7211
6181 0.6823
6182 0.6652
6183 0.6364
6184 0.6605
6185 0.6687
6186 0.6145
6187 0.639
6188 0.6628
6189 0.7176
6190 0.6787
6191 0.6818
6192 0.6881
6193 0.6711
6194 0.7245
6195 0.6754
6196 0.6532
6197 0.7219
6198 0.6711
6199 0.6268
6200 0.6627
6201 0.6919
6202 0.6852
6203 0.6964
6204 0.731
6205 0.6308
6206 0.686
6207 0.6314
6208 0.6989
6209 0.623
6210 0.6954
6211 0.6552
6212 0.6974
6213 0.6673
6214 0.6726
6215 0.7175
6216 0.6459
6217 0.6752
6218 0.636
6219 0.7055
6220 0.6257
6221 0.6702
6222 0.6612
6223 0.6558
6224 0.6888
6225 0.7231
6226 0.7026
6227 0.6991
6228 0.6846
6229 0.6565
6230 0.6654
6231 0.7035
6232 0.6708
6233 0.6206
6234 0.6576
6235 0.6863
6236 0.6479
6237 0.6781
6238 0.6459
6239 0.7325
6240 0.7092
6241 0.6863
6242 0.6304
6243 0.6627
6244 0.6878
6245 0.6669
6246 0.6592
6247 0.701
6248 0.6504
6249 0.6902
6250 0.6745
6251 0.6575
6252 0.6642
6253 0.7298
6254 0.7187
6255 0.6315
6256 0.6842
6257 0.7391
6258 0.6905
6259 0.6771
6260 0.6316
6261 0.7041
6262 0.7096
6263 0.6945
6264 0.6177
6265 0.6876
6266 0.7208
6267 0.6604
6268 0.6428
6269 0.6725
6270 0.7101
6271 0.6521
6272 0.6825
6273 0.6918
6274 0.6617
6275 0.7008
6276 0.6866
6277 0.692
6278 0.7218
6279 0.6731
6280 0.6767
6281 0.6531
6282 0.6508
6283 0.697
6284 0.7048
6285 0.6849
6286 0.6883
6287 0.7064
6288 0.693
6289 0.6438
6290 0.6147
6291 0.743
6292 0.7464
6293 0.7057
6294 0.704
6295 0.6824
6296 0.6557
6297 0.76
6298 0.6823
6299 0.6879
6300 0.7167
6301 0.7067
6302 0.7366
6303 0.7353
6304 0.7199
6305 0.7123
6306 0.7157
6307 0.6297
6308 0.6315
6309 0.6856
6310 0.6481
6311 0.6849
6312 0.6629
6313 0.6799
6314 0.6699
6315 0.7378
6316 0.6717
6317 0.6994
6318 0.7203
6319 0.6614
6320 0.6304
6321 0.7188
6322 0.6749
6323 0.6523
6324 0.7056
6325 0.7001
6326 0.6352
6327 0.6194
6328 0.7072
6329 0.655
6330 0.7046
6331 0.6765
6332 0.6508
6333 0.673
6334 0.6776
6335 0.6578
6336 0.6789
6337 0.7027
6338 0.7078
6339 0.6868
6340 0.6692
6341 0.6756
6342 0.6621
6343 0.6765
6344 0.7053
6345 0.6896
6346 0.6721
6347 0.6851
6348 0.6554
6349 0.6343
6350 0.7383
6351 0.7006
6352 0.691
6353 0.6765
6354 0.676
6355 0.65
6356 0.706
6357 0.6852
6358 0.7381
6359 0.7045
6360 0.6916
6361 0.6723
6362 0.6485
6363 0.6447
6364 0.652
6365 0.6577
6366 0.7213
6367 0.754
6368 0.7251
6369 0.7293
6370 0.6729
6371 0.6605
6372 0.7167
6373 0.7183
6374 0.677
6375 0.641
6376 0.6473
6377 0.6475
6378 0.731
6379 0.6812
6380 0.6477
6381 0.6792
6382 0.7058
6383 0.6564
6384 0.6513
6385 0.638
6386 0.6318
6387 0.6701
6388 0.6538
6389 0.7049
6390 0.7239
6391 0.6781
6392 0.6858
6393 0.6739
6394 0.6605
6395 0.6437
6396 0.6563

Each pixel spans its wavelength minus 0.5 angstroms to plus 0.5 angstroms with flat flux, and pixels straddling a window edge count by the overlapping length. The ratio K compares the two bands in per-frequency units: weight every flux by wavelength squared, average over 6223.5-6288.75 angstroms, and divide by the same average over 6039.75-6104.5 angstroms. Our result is 1.04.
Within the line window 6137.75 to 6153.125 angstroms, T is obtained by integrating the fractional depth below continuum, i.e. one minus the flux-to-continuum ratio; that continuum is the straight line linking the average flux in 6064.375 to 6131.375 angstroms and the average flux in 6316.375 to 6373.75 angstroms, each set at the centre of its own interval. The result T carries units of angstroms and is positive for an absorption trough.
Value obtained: 0.1 angstroms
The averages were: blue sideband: 0.691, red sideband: 0.683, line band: 0.687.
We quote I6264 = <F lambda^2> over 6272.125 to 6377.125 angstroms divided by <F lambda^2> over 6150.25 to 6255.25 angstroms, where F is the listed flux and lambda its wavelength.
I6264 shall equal 1.05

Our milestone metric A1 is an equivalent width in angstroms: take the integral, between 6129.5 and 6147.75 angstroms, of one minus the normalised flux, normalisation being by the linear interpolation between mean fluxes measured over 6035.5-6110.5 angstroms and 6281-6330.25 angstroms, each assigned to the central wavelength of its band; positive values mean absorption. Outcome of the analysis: 0.0 angstroms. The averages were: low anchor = 0.692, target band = 0.691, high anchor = 0.687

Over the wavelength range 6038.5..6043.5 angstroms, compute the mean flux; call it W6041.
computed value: 0.676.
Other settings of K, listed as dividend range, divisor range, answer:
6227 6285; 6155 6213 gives 1.02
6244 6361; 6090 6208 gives 1.05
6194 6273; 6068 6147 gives 1.02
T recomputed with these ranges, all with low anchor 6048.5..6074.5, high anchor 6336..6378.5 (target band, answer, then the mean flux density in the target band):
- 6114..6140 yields -0.7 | 0.701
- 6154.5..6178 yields 0.1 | 0.681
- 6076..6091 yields -0.2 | 0.69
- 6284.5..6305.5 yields -0.5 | 0.701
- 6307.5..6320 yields 0.1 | 0.677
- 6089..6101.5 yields -0.4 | 0.706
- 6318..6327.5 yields 0.2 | 0.669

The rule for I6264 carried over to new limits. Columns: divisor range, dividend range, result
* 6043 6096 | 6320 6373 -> 1.08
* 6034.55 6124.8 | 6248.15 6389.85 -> 1.07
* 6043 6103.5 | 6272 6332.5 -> 1.07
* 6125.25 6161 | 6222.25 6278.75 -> 1.02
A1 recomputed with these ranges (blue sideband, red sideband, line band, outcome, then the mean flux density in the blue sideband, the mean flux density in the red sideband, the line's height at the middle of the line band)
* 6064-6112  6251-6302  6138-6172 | 0.20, 0.69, 0.687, 0.689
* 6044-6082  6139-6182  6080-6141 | -1.00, 0.689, 0.684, 0.687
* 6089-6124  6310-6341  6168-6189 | 0.53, 0.699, 0.679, 0.692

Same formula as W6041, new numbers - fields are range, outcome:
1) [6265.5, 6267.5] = 0.691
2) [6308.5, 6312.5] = 0.67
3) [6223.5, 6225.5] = 0.706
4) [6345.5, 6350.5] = 0.677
